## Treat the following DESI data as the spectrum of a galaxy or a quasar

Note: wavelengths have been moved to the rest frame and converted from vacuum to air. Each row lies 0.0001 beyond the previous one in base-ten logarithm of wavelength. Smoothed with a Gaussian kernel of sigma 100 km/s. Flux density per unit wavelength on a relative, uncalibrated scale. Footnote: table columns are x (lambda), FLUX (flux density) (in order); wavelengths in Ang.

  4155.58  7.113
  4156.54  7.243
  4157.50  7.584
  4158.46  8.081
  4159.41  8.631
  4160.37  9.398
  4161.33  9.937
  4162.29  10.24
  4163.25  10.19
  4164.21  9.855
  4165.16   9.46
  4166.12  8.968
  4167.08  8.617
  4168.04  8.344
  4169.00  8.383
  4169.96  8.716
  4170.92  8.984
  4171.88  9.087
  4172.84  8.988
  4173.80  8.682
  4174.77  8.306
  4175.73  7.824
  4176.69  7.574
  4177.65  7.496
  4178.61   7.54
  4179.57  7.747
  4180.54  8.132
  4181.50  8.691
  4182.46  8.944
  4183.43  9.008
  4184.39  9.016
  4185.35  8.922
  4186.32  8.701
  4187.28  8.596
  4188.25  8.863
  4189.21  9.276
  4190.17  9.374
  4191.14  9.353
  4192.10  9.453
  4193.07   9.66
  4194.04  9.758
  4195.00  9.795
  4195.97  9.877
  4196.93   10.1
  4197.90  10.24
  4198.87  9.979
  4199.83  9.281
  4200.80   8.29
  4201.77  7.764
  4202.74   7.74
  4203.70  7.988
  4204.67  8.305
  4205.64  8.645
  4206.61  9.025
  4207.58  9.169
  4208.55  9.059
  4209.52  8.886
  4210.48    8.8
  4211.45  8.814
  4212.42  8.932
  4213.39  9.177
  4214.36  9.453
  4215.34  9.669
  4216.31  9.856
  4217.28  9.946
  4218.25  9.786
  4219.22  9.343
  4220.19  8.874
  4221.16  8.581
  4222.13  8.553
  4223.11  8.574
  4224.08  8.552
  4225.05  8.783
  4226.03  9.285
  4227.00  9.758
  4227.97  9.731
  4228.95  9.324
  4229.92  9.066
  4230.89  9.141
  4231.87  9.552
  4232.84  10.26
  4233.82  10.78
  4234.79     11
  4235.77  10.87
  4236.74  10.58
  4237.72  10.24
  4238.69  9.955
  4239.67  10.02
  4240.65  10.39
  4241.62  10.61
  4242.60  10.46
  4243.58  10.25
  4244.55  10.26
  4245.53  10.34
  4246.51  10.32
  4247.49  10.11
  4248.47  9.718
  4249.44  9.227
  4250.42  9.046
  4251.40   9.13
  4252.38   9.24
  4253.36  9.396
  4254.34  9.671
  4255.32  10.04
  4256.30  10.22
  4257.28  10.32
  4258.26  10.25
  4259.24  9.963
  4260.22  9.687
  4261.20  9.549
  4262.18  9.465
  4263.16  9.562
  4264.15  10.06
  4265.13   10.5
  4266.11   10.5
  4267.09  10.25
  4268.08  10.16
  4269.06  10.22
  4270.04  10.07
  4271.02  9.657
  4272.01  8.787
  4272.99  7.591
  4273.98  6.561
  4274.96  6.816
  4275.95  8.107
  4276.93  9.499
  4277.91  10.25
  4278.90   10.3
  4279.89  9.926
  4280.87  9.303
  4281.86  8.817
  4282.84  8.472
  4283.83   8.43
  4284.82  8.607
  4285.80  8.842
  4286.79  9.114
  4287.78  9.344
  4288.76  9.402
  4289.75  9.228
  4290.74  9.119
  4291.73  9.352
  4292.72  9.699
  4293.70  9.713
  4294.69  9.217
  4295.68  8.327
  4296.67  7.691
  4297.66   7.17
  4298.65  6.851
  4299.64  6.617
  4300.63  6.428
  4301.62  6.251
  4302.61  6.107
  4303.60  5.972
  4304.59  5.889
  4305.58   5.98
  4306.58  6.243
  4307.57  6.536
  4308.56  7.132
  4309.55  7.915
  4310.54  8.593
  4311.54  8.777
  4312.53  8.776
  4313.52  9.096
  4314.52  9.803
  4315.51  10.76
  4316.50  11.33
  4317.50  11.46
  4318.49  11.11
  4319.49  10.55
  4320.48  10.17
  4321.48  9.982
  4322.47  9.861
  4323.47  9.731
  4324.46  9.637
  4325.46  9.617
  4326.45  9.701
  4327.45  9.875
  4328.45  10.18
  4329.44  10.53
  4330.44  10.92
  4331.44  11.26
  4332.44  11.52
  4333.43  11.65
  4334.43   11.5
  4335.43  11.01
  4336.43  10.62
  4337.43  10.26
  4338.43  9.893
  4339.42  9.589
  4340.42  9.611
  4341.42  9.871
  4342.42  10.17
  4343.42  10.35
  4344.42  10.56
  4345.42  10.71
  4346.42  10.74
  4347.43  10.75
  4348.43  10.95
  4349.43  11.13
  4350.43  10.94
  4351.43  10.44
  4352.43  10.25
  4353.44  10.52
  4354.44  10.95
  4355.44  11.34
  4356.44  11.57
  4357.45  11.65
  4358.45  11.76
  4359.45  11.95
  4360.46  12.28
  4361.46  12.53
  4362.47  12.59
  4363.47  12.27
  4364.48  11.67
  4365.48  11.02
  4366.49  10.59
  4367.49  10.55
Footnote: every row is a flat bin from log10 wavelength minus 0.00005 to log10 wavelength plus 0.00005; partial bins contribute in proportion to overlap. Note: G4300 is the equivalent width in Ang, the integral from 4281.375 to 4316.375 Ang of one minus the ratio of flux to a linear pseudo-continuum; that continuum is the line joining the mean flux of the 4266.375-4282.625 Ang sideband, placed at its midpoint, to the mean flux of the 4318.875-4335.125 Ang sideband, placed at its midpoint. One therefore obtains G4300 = 5.7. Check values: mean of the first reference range 9.15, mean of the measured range 8.16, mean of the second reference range 10.4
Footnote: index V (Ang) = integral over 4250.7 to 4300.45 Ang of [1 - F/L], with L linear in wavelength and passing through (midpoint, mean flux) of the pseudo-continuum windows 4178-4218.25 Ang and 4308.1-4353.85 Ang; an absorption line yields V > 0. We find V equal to 2.8 Ang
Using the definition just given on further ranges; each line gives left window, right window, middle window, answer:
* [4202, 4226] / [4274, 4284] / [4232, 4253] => -2.8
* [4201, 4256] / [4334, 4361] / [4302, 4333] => 3.8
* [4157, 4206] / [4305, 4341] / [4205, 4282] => -2.5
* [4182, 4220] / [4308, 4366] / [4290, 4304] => 3.2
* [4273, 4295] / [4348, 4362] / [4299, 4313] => 4.0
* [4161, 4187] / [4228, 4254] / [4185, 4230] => 1.1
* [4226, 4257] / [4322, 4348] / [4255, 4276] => 1.2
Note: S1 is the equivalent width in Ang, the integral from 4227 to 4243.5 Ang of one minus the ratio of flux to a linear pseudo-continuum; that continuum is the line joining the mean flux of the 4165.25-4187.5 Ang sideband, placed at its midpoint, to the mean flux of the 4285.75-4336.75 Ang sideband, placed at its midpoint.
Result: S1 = -2.6 Ang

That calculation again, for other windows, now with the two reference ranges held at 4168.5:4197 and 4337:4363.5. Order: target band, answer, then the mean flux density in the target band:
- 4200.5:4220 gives 0.5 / 8.94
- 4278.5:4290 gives 1.1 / 9.14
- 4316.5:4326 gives 0.2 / 10.3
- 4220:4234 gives 0.2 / 9.23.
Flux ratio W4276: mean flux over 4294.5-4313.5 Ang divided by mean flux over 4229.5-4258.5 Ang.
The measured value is 0.72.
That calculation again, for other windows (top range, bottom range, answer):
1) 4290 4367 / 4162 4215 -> 1.10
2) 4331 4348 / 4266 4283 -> 1.16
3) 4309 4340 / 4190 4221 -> 1.11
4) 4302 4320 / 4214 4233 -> 0.91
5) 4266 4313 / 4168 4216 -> 0.94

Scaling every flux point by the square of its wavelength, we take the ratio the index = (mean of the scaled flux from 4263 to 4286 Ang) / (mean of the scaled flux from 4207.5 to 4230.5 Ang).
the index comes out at 1.0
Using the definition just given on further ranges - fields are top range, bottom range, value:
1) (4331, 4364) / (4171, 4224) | 1.32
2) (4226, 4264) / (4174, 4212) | 1.15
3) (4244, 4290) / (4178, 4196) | 1.10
